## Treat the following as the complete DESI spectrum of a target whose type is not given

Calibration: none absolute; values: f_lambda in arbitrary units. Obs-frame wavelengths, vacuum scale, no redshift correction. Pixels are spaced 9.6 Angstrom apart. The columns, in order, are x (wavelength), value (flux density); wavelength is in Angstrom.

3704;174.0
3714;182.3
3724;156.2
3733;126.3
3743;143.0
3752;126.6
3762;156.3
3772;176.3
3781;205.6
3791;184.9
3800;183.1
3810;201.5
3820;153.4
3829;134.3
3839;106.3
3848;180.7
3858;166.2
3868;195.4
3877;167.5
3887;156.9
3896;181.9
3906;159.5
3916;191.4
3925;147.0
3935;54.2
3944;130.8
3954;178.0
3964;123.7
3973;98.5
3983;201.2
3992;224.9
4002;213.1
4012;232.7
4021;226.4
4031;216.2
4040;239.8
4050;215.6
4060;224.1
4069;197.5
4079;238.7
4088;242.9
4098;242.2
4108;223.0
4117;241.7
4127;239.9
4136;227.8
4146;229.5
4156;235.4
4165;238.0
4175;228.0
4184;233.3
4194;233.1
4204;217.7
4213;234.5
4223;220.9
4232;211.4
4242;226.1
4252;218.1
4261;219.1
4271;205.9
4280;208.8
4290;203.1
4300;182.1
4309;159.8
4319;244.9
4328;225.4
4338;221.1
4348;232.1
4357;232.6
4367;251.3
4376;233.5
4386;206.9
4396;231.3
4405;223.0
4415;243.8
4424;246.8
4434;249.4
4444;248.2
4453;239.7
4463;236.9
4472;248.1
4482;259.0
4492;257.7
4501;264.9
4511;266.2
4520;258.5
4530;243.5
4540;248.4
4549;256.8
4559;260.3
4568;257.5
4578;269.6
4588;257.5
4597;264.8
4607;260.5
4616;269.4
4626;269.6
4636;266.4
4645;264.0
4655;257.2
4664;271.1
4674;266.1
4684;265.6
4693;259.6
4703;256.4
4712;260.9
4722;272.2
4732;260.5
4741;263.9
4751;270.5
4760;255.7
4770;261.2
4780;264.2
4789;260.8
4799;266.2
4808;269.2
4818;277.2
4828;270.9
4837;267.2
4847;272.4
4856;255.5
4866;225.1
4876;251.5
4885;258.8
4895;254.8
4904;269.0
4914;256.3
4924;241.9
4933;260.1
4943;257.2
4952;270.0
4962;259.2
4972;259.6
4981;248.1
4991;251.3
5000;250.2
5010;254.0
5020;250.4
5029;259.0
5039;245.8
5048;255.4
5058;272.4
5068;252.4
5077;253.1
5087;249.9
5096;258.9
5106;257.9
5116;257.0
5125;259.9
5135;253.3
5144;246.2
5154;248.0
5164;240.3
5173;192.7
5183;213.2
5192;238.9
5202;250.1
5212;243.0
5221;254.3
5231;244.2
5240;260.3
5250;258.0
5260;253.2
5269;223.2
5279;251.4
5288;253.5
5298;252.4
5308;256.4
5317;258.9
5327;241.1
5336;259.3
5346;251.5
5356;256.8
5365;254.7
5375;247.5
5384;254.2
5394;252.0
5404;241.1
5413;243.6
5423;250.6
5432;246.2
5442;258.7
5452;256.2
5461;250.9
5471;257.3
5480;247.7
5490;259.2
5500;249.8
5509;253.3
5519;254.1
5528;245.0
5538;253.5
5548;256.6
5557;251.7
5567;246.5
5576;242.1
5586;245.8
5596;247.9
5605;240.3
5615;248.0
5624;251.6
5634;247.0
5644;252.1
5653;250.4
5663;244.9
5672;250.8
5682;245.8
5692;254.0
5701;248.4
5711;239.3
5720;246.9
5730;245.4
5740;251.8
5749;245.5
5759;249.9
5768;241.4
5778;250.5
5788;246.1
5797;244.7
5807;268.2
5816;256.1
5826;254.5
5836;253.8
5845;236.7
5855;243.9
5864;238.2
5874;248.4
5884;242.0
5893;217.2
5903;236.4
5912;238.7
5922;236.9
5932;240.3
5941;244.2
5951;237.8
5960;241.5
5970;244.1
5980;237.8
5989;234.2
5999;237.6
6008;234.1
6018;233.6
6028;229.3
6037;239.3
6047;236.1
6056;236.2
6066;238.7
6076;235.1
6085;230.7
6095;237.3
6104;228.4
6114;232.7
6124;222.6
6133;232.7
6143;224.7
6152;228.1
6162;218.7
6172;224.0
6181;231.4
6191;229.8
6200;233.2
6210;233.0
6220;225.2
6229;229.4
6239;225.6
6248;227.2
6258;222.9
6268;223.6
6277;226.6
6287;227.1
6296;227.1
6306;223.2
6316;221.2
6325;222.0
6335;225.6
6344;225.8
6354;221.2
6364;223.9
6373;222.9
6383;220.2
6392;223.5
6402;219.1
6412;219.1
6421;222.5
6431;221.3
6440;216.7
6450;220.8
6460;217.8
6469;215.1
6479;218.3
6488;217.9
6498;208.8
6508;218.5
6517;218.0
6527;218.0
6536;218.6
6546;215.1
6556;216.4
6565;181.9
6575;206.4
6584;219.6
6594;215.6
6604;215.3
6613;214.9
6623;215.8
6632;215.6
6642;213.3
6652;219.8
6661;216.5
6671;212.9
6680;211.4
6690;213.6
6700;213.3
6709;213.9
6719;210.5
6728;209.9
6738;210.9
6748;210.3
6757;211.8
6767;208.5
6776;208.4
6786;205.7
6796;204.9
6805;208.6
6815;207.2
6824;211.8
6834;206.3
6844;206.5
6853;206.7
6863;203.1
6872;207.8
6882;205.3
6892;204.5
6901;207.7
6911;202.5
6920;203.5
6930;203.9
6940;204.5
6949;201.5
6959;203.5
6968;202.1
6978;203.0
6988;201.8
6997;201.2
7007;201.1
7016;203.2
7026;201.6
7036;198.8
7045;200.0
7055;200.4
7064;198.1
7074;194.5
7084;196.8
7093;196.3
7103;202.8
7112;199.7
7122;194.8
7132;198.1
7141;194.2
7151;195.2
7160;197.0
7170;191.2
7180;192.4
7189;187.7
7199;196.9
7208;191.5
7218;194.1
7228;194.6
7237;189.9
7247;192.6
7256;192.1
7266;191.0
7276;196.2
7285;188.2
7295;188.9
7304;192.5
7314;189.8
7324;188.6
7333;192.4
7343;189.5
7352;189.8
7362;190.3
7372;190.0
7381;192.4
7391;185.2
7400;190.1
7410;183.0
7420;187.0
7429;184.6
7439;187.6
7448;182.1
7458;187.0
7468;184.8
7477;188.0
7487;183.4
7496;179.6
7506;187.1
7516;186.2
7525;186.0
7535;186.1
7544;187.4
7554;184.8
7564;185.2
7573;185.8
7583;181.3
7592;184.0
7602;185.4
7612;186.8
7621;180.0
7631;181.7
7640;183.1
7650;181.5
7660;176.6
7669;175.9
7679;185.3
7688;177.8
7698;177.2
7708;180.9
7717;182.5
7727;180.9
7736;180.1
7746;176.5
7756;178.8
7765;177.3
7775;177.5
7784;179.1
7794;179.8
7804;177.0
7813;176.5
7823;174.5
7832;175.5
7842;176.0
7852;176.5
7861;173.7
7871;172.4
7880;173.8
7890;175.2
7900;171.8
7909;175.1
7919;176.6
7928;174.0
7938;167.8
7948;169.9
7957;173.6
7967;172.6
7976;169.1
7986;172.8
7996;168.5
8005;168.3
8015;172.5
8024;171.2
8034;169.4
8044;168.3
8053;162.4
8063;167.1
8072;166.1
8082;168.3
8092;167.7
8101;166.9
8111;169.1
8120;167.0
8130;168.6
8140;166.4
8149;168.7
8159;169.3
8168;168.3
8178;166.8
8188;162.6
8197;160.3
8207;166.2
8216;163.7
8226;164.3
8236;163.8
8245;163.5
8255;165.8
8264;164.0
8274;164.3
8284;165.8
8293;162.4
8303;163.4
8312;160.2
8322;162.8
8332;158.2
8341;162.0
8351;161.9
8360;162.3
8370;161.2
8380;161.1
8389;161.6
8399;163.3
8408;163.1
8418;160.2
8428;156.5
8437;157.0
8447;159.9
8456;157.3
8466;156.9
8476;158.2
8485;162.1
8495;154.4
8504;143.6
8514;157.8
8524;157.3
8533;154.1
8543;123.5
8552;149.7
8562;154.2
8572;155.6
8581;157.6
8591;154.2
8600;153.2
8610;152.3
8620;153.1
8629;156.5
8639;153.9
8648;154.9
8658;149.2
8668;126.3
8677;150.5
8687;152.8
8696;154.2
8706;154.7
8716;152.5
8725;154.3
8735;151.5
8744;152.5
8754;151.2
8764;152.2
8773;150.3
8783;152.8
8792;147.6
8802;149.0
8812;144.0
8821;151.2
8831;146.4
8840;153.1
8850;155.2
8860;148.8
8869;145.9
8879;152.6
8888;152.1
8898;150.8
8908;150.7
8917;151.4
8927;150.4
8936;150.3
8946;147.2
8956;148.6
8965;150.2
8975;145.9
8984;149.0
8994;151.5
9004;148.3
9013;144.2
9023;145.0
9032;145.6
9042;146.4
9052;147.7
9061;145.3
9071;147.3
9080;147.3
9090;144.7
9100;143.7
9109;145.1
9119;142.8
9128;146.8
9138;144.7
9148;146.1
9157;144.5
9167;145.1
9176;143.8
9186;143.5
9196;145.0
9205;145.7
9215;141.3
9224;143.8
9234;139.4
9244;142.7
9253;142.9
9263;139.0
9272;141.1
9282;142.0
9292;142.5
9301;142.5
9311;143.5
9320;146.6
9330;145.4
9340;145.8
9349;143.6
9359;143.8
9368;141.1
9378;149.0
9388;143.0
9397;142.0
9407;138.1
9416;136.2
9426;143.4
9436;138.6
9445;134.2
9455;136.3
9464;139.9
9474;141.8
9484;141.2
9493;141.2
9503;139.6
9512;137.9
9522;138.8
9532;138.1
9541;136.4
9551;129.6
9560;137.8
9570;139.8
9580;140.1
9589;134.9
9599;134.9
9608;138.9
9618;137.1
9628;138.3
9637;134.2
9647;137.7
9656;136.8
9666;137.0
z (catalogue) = 0.00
